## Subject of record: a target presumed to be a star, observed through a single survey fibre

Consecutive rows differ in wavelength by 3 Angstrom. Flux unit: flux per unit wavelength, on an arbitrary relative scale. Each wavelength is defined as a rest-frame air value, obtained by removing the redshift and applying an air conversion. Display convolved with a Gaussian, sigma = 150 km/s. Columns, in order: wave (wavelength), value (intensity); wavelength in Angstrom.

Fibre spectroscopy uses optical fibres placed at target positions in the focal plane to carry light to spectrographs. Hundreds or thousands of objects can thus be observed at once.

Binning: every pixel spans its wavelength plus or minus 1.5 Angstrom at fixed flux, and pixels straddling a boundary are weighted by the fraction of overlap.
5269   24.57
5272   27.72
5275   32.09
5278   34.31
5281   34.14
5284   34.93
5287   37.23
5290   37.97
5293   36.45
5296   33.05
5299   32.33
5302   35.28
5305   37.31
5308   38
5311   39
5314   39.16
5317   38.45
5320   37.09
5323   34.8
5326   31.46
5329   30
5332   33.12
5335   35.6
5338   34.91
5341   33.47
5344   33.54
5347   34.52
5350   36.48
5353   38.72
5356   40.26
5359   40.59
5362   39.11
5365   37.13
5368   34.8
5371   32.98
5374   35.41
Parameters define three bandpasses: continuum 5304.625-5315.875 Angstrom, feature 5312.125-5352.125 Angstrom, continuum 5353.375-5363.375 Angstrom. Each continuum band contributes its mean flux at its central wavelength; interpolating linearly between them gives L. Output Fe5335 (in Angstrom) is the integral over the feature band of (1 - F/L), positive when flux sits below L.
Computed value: 4.3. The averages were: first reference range 38.5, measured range 34.9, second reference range 39.9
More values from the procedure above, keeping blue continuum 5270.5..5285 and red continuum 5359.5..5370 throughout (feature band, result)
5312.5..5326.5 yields -0.7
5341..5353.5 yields 0.3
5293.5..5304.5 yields -0.2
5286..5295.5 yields -1.0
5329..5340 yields 0.5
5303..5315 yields -1.4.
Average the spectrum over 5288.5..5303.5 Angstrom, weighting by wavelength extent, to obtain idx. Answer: 35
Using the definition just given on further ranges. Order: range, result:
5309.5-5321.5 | 38.4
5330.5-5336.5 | 34.4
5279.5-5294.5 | 36.1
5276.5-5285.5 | 34.5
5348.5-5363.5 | 39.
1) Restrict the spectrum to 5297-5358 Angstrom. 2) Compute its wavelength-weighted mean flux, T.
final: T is 35.7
